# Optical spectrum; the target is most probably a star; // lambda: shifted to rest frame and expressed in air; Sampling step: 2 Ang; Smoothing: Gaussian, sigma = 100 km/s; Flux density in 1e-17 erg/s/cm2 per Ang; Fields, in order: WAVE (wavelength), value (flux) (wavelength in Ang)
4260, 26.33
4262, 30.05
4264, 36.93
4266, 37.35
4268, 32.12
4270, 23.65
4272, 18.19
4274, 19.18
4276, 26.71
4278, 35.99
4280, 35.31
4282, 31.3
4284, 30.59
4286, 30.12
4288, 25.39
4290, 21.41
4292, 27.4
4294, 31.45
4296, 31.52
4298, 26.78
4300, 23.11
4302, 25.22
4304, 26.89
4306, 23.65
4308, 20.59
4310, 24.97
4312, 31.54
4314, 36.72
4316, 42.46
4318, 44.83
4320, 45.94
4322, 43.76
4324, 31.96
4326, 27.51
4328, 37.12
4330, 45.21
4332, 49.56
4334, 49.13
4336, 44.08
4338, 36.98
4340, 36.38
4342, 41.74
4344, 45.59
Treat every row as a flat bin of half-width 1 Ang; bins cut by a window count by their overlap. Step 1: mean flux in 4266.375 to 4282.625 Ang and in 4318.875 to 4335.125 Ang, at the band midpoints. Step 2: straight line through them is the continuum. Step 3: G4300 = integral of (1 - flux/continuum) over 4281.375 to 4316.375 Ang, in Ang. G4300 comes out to 6.1 Ang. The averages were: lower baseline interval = 28.1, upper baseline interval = 41.3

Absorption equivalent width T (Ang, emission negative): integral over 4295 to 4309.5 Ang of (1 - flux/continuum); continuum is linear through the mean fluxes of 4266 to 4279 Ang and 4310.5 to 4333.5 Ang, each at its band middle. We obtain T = 3.79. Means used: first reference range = 26.8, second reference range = 39.6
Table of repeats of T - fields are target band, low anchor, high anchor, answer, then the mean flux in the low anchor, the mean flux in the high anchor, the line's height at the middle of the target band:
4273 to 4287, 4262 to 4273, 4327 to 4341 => 1.0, 29.7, 42.6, 32.1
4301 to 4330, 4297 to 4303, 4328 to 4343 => -0.4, 25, 42.9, 32.8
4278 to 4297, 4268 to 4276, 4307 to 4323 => -1.7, 22.6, 36.4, 27.6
